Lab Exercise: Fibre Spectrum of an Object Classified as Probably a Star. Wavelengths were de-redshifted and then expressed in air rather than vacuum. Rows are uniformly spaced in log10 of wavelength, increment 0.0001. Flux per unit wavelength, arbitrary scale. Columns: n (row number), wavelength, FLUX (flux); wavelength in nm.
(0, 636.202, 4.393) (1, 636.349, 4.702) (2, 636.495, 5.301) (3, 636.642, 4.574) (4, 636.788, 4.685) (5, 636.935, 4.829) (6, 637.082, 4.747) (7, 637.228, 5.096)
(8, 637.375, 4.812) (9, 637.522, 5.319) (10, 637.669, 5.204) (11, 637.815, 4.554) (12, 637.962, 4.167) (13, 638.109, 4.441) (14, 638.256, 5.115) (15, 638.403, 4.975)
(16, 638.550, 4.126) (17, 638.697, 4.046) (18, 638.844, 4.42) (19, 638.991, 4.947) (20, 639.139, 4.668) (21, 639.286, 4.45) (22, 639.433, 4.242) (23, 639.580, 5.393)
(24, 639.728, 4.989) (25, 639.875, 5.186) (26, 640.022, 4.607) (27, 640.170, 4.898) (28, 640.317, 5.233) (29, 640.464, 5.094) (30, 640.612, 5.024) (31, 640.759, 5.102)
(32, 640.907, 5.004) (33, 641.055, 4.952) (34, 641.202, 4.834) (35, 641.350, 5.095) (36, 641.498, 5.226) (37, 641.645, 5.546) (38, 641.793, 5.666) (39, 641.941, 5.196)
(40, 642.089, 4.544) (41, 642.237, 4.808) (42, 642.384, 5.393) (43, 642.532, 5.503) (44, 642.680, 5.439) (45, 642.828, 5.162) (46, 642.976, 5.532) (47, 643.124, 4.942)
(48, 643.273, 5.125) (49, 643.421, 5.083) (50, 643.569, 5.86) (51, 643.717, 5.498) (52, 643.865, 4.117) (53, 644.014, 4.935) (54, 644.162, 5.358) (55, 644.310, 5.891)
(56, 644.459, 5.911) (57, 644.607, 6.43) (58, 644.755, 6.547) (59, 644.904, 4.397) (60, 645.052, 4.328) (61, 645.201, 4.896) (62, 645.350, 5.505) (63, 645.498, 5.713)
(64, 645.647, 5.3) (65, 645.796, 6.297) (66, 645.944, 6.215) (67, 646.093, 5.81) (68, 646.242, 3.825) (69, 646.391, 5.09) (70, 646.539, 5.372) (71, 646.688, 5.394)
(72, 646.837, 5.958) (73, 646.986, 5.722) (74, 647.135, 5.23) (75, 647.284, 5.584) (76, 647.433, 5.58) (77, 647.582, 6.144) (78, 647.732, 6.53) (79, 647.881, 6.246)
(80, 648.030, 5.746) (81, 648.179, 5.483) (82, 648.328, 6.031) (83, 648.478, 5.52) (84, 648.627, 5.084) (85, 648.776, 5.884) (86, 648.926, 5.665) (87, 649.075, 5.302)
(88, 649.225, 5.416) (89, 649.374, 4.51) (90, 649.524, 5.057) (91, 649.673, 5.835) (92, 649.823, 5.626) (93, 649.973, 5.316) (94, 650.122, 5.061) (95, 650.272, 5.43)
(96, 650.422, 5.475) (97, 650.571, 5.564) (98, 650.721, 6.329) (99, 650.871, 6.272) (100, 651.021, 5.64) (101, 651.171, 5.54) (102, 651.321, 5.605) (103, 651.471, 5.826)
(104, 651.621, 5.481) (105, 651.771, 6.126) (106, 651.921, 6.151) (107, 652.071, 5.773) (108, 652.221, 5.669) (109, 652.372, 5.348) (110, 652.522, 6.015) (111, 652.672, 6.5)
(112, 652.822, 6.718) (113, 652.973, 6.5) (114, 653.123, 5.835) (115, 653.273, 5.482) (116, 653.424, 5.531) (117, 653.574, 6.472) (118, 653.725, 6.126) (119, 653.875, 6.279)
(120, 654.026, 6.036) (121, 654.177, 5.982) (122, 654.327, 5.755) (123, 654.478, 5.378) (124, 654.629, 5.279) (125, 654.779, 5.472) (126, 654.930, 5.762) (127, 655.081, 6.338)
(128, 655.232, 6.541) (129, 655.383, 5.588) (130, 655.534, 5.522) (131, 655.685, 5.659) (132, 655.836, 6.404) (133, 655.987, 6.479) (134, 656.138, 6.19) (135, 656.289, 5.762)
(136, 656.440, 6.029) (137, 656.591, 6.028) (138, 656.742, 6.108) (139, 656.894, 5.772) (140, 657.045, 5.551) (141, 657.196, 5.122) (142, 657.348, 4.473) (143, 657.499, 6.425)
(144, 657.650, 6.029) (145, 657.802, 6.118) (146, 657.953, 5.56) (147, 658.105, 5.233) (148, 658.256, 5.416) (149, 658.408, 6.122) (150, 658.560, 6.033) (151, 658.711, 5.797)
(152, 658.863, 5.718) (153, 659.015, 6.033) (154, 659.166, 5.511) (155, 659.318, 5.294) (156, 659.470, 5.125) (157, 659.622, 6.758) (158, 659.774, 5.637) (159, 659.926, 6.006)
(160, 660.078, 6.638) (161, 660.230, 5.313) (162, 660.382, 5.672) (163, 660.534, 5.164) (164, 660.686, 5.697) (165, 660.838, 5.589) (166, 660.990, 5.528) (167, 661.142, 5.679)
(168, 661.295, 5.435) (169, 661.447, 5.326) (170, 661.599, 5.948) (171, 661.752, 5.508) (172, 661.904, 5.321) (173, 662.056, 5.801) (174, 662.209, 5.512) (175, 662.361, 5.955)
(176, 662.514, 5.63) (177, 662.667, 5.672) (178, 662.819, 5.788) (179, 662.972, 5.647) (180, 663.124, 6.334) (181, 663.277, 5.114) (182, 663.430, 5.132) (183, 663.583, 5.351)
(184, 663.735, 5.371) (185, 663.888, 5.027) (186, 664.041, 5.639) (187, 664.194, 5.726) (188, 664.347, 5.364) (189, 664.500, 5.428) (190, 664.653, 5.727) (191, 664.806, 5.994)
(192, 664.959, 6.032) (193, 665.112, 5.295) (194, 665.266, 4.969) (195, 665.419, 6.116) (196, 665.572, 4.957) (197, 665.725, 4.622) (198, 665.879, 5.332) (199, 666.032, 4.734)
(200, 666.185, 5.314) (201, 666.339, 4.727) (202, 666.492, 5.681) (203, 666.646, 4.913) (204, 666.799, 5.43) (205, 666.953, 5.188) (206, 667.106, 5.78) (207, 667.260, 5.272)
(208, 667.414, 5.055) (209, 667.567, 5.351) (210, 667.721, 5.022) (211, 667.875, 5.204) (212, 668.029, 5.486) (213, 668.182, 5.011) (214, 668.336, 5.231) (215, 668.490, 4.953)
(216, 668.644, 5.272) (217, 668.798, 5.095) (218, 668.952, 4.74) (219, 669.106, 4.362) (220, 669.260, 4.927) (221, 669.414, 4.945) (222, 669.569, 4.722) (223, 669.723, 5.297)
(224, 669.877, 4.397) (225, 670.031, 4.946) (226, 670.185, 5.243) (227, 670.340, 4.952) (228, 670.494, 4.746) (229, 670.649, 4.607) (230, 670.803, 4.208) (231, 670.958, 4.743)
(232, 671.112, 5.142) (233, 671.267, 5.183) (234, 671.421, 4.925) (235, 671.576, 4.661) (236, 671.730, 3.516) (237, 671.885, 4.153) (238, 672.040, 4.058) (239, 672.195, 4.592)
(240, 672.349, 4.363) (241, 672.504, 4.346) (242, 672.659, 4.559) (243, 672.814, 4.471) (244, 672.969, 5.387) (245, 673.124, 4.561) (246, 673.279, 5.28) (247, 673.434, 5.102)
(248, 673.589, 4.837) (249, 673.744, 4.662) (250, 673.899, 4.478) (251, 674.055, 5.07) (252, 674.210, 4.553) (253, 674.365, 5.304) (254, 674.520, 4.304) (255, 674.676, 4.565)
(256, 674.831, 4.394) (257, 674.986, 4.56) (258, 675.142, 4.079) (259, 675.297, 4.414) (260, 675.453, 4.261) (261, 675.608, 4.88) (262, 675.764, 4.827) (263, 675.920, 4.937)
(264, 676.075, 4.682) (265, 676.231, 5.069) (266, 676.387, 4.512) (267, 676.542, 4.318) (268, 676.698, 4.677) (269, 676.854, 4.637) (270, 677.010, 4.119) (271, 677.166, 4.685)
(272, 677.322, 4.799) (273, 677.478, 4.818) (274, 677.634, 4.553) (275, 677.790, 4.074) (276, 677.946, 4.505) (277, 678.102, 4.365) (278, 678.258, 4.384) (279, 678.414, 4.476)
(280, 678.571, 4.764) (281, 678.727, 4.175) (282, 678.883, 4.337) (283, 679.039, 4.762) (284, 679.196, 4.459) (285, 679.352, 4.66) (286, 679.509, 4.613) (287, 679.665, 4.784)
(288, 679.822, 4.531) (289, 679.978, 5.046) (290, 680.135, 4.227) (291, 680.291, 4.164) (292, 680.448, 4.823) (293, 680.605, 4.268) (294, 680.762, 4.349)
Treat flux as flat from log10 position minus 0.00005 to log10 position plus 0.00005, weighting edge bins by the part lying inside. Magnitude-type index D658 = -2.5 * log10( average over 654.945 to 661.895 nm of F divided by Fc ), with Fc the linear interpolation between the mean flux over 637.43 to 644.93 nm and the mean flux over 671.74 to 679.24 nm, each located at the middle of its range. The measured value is -0.19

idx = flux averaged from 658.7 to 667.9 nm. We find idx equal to 5.51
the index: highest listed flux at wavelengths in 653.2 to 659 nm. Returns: 6.541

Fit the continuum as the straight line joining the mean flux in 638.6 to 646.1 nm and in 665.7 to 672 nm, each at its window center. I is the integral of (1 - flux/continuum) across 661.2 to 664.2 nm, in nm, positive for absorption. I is -0.33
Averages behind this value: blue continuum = 5.18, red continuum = 4.95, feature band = 5.56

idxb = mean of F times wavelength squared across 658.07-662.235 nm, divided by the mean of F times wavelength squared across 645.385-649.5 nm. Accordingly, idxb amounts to 1.1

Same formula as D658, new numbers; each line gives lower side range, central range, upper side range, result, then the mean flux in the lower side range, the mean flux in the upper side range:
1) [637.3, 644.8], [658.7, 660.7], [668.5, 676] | -0.18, 5.07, 4.7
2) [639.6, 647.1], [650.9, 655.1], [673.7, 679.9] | -0.16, 5.27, 4.58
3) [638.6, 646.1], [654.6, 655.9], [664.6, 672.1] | -0.15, 5.18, 5.02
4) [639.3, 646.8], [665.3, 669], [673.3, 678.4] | -0.09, 5.23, 4.61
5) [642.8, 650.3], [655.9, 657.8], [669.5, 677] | -0.14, 5.46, 4.67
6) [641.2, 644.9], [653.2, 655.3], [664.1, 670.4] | -0.12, 5.34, 5.19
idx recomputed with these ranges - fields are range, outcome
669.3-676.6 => 4.68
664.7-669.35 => 5.2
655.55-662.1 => 5.74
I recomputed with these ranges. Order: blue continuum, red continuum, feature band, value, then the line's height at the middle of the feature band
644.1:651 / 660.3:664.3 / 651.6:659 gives -0.42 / 5.56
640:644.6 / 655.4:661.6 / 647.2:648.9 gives -0.13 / 5.4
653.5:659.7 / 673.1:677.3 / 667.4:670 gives 0.04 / 5.07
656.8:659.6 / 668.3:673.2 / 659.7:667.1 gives -0.33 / 5.27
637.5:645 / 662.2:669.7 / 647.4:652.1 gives -0.47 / 5.14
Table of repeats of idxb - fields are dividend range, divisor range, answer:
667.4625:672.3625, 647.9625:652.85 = 0.90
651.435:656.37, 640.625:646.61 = 1.16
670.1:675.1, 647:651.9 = 0.89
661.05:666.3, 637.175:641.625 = 1.22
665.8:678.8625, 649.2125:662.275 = 0.87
